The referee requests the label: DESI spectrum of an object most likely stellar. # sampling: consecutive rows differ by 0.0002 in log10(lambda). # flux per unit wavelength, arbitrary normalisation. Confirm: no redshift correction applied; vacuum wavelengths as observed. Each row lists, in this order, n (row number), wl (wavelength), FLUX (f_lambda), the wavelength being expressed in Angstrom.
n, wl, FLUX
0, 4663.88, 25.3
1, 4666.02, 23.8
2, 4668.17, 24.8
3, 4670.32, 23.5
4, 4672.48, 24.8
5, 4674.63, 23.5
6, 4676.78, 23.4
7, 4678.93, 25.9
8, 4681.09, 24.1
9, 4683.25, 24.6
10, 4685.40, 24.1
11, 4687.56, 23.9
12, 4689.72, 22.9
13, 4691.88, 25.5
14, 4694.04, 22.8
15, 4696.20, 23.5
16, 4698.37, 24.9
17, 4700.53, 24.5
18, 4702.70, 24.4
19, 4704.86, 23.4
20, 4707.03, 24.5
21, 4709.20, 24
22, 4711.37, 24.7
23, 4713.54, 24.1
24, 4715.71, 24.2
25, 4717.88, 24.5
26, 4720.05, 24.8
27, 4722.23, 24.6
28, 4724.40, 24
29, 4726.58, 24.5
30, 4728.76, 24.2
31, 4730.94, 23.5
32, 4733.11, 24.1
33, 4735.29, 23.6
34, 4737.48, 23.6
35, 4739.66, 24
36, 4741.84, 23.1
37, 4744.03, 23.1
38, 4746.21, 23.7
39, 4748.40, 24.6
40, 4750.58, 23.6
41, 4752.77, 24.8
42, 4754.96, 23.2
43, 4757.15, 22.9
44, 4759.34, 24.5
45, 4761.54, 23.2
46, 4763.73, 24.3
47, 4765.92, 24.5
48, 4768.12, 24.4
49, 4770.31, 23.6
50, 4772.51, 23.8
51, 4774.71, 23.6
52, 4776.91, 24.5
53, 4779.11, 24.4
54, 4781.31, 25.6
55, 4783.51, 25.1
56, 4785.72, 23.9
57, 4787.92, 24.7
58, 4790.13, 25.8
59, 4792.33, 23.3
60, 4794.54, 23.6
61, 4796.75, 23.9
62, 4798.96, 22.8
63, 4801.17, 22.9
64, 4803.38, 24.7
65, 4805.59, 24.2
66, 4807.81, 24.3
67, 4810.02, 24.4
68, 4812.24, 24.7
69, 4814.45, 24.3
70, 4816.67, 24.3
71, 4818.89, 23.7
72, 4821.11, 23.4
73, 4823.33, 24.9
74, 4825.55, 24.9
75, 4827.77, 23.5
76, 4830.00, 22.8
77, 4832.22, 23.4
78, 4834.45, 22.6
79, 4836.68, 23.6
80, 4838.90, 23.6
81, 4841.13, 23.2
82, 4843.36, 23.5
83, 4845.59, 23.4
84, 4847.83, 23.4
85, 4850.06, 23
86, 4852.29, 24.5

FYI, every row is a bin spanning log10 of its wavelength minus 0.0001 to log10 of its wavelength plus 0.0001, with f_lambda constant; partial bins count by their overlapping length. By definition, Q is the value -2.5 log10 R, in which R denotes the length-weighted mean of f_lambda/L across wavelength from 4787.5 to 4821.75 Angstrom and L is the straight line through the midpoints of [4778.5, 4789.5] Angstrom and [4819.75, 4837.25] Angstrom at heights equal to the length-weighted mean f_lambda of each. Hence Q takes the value 0.01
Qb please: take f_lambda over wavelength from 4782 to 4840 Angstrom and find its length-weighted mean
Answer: 24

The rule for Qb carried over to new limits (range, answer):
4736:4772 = 23.8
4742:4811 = 24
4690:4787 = 24.1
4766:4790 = 24.4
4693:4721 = 24.2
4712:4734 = 24.3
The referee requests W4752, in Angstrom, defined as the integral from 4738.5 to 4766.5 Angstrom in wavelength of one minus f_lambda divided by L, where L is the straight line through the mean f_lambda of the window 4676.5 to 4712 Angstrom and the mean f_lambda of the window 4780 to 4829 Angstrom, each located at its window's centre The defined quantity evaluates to 0.5 Angstrom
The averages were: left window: 24.2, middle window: 23.8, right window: 24.2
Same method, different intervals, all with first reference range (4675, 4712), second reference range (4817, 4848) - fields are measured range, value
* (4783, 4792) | -0.4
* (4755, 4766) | 0.1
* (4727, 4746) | 0.2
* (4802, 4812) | -0.3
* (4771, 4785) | -0.4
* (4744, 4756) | 0.0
